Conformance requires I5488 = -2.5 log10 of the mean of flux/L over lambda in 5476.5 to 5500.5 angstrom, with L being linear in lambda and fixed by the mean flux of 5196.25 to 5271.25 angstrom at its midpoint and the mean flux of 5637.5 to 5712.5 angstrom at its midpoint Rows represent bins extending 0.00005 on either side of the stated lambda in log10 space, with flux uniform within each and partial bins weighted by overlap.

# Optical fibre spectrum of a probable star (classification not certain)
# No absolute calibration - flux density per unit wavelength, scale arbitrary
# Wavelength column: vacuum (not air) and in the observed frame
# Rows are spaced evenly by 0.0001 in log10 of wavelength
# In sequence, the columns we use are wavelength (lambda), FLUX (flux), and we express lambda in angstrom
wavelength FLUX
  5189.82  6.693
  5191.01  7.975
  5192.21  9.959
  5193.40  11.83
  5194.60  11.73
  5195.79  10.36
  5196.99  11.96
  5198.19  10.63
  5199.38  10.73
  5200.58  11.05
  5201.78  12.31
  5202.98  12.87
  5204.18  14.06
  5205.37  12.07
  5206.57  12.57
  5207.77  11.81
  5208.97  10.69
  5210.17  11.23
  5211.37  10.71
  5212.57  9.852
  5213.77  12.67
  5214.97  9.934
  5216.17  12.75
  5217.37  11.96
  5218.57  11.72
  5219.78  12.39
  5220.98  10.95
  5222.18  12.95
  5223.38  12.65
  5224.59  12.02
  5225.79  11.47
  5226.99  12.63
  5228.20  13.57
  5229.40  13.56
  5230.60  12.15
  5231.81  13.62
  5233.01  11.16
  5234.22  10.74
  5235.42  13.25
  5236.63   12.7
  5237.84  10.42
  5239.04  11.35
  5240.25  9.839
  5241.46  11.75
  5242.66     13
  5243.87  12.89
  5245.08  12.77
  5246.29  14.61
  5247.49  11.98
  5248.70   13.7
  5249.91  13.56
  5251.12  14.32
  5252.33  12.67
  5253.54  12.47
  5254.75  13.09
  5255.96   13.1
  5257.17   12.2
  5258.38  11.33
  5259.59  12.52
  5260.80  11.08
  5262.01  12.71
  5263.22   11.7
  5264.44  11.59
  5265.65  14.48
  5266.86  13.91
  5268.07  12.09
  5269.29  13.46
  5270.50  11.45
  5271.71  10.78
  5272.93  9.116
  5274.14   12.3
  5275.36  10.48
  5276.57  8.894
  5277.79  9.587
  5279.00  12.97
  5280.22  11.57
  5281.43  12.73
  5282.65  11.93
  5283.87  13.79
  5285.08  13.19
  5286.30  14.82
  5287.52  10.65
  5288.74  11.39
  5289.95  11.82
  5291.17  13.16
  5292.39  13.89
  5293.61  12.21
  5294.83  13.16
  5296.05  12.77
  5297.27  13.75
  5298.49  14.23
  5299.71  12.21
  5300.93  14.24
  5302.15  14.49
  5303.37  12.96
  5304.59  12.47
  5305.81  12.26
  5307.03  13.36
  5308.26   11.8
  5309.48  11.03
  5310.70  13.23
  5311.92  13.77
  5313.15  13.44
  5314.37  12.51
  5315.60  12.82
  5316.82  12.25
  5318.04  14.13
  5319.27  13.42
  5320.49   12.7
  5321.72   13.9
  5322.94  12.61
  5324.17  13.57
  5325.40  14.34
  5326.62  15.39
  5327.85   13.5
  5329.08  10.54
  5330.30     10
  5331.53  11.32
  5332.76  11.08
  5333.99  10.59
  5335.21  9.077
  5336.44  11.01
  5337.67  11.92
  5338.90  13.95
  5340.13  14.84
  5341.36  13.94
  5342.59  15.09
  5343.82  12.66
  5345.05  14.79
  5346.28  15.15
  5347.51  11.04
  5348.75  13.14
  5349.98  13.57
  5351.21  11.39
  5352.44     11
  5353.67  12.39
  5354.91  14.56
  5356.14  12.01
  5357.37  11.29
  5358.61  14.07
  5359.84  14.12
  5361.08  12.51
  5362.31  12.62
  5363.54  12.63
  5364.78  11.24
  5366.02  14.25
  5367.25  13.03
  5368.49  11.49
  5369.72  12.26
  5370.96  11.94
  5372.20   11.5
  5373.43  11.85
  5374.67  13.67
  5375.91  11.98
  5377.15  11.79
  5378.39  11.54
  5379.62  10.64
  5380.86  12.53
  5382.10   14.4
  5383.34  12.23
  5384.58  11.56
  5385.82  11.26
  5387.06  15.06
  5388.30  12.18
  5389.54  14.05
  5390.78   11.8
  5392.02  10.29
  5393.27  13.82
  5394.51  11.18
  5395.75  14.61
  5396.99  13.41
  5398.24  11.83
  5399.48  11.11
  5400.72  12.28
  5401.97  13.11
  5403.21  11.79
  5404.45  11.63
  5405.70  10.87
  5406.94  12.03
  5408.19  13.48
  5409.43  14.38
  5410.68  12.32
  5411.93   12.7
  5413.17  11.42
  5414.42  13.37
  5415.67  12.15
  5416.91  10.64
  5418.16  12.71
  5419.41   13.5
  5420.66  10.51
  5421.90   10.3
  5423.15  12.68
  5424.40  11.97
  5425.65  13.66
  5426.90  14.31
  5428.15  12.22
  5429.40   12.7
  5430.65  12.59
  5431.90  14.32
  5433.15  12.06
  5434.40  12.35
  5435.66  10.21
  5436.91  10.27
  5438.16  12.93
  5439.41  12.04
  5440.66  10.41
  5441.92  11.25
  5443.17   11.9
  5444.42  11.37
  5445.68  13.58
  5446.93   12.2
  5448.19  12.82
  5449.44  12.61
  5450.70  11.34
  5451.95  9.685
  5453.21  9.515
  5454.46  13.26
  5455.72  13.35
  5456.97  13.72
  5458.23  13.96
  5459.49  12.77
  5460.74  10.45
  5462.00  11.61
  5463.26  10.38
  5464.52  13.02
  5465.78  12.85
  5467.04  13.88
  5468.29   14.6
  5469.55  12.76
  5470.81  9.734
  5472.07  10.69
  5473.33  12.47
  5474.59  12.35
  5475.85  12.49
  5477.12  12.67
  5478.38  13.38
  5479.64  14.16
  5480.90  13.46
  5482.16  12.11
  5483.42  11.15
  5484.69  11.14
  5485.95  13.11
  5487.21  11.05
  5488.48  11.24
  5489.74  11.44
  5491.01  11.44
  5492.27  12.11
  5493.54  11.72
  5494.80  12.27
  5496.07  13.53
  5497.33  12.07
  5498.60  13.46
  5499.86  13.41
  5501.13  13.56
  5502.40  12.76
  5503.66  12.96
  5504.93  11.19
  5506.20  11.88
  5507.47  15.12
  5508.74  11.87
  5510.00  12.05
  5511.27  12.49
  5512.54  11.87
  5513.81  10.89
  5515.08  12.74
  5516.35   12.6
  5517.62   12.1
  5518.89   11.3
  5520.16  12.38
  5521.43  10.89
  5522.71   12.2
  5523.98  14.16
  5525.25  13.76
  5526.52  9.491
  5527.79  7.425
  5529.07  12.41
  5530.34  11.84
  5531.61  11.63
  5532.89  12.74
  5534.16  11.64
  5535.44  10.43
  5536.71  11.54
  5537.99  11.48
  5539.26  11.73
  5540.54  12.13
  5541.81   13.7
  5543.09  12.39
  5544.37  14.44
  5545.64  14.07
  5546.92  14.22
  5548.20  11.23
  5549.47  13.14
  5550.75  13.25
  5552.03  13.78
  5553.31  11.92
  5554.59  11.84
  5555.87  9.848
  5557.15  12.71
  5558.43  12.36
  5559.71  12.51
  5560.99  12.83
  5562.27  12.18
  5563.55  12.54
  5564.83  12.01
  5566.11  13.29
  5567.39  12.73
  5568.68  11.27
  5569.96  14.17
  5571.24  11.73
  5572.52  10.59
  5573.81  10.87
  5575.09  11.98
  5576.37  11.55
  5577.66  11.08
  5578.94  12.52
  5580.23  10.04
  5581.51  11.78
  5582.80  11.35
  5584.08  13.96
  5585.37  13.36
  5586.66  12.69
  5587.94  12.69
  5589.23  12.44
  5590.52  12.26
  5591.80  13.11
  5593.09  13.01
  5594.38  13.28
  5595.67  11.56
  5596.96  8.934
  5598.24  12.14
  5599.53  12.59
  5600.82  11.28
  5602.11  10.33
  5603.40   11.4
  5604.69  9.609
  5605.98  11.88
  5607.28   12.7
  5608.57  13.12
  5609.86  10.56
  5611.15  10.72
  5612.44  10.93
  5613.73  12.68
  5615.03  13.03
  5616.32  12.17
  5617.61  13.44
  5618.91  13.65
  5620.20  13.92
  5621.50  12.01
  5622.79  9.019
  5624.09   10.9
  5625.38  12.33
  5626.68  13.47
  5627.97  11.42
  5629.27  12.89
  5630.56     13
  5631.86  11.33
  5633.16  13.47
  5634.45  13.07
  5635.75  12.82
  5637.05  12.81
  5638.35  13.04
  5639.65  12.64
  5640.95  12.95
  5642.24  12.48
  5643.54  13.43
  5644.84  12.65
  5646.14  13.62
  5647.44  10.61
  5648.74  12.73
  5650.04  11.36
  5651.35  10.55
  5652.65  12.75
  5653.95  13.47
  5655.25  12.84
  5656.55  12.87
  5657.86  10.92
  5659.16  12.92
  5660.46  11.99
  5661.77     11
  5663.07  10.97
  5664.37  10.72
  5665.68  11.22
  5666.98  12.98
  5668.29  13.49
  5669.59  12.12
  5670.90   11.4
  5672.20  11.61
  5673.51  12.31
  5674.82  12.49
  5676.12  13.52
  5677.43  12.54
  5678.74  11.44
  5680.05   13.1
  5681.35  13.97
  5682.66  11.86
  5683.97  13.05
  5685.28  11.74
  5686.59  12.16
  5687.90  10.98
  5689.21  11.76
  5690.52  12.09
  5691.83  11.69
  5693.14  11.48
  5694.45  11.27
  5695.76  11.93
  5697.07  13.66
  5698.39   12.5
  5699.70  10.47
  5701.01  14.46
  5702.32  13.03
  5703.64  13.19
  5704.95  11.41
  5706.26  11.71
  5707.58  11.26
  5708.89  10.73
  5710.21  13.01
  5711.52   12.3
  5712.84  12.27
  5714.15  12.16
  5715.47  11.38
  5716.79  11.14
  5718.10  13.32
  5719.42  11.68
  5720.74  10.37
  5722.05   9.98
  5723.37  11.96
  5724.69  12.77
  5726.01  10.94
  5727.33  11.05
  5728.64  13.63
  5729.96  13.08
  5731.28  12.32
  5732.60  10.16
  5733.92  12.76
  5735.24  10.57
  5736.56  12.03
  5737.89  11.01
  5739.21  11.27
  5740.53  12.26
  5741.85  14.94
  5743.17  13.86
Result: -0.01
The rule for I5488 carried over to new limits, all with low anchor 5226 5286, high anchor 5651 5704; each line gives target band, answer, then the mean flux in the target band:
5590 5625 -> 0.032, 11.9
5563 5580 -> 0.023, 12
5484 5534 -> 0.012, 12.1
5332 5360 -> -0.038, 12.7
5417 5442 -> 0.010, 12.1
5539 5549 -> -0.070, 13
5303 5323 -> -0.053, 12.9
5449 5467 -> 0.014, 12.1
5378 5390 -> -0.026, 12.6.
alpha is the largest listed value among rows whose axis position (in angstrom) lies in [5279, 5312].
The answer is 14.82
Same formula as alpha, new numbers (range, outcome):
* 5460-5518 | 15.12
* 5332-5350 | 15.15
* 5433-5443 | 12.93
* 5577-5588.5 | 13.96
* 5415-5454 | 14.32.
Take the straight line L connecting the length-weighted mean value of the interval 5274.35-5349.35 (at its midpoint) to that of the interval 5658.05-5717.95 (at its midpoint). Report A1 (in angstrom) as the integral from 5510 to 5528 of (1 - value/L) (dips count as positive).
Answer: 0.7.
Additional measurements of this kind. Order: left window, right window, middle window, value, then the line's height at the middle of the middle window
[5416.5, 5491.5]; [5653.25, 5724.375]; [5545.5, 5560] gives -0.5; 12.1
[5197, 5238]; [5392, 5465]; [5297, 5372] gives -4.3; 12.1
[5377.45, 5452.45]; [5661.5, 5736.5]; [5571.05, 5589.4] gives 0.3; 12.1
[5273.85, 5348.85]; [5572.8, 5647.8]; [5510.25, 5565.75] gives 0.5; 12.3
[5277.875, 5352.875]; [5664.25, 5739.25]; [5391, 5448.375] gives 1.5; 12.6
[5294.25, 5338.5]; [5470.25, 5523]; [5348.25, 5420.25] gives 0.3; 12.5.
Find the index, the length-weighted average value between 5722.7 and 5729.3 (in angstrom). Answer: 12.1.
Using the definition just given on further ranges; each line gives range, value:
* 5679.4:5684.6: 13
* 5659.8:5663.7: 11.3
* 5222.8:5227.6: 12.2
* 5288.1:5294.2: 12.5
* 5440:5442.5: 10.8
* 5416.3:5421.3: 11.8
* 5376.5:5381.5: 11.6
